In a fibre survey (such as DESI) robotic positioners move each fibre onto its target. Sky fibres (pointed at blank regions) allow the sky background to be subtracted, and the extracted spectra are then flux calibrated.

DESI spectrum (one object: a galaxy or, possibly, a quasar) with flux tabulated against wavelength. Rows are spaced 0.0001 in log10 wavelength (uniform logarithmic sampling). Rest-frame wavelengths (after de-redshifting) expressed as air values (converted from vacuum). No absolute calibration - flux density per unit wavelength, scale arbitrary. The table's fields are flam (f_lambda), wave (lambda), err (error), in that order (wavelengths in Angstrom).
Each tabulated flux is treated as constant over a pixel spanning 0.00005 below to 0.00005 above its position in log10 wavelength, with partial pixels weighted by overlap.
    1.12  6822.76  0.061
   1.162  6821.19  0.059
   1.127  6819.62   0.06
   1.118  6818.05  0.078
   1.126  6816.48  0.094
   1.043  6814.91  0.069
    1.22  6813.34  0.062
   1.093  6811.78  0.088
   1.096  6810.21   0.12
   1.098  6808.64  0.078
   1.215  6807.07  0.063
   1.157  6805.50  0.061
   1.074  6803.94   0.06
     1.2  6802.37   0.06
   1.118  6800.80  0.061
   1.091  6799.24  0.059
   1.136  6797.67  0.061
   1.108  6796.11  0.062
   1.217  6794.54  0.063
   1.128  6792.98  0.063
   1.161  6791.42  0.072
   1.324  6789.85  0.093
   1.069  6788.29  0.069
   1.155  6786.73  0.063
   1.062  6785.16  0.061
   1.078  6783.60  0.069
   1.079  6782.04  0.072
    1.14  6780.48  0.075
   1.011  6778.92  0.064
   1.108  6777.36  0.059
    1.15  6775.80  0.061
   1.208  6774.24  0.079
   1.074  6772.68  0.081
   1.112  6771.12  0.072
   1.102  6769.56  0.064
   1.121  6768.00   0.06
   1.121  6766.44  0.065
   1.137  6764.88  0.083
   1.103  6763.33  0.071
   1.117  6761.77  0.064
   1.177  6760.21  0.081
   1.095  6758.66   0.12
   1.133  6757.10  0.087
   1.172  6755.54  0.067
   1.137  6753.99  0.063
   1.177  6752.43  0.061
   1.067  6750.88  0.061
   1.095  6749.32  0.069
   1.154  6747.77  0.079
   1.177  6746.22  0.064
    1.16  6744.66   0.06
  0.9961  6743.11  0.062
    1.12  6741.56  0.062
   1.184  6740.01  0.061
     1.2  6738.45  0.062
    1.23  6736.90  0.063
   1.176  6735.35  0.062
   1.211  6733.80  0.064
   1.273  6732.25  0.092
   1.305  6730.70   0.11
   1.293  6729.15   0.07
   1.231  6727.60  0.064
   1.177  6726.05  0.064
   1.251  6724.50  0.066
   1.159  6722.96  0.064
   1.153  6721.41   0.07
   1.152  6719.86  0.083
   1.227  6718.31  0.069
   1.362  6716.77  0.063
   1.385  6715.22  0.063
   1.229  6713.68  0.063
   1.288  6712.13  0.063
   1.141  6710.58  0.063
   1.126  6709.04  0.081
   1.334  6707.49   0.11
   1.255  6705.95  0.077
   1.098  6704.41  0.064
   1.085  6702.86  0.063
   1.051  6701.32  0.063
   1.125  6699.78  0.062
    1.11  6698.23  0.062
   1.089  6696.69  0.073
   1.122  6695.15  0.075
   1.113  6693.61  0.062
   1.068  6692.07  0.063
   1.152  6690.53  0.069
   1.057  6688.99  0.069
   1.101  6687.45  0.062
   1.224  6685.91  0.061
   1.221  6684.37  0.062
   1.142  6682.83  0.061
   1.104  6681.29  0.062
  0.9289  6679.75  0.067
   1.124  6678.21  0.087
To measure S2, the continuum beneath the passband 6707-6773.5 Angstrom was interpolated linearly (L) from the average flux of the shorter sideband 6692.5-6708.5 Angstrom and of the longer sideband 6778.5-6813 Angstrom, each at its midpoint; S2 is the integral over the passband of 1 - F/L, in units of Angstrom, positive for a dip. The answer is -2.5 Angstrom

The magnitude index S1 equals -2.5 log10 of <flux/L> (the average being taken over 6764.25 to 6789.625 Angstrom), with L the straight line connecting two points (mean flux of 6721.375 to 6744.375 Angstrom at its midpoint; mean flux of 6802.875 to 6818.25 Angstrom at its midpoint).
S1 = 0.043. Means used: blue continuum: 1.2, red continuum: 1.13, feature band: 1.11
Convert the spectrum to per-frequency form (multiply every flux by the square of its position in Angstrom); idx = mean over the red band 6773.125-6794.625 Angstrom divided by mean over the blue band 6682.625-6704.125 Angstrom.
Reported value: 1.04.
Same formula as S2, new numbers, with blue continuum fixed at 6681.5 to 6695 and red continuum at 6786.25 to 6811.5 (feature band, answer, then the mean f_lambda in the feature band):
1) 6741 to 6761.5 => 0.23 Angstrom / 1.13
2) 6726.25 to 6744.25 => -0.98 Angstrom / 1.2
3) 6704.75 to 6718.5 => -1.47 Angstrom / 1.26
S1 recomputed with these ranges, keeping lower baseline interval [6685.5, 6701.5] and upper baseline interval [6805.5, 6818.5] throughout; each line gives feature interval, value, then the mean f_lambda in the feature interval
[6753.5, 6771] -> -0.01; 1.13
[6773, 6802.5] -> -0.01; 1.13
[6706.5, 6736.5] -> -0.11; 1.24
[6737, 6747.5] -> -0.03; 1.15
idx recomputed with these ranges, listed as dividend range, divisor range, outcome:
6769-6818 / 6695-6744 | 0.97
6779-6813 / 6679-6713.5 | 1.03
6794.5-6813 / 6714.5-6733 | 0.93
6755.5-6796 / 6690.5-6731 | 0.97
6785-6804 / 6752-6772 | 1.02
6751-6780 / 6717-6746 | 0.95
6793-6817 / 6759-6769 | 1.02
